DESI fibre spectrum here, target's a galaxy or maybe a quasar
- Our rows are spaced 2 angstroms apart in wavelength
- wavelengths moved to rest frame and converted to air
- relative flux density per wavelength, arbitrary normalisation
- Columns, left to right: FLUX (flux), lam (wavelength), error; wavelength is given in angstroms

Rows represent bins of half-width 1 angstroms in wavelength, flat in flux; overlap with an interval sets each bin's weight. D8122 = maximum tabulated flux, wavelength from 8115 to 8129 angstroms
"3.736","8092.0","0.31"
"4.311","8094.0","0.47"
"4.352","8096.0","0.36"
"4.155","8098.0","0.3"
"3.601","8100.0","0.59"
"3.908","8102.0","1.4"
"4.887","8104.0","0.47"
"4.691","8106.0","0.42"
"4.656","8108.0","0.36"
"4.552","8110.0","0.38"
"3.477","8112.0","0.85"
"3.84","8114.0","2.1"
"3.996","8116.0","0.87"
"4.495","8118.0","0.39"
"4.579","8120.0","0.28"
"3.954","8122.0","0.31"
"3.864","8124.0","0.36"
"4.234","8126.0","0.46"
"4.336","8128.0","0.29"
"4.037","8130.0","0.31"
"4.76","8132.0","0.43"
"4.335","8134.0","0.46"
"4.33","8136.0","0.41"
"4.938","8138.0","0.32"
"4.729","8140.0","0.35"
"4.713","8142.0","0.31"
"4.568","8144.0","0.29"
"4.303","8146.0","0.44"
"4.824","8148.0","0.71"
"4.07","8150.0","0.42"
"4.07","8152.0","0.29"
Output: 4.579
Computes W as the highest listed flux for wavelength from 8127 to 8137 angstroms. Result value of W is 4.76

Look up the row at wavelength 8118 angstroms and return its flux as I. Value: 4.495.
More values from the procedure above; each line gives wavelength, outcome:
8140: 4.729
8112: 3.477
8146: 4.303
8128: 4.336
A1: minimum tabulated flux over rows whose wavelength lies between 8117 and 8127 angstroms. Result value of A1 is 3.864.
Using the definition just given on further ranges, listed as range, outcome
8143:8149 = 4.303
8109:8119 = 3.477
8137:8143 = 4.713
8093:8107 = 3.601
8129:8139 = 4.037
